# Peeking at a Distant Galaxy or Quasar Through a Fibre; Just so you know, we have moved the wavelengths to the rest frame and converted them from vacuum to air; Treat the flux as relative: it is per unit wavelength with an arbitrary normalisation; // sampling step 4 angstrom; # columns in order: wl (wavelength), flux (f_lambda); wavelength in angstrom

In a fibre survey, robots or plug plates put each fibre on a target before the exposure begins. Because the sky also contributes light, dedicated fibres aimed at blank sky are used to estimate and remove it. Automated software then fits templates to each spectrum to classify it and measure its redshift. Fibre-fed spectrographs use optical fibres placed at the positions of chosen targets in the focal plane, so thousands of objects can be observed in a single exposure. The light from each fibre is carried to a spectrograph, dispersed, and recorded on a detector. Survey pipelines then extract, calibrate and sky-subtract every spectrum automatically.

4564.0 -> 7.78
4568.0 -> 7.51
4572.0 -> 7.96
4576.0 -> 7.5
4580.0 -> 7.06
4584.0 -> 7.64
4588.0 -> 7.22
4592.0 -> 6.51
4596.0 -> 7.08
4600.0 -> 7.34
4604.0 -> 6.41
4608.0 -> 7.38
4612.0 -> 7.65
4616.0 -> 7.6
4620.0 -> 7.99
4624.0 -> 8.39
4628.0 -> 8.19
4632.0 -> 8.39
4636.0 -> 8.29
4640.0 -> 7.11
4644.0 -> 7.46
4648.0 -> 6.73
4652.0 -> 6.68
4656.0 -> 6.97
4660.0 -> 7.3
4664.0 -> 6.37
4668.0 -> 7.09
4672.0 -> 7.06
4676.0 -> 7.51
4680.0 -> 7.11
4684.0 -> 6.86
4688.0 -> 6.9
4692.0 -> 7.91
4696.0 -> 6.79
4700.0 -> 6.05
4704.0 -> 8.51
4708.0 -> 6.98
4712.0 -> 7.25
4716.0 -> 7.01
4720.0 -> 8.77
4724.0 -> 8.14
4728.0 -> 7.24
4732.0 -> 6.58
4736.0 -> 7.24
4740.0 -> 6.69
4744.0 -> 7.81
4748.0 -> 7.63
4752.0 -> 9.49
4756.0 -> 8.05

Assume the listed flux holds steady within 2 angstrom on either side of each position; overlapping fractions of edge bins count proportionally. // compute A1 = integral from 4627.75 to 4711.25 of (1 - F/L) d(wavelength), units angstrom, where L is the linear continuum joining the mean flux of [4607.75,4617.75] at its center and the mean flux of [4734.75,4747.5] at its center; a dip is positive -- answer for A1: 2.4 angstrom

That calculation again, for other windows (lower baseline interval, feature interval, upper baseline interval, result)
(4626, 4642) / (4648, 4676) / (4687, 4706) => 2.6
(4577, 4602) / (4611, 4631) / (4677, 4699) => -2.4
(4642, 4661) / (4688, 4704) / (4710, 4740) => 0.3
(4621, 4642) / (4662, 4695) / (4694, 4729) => 2.5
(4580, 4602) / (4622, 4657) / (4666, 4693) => -2.1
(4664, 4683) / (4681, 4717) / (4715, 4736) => 0.8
